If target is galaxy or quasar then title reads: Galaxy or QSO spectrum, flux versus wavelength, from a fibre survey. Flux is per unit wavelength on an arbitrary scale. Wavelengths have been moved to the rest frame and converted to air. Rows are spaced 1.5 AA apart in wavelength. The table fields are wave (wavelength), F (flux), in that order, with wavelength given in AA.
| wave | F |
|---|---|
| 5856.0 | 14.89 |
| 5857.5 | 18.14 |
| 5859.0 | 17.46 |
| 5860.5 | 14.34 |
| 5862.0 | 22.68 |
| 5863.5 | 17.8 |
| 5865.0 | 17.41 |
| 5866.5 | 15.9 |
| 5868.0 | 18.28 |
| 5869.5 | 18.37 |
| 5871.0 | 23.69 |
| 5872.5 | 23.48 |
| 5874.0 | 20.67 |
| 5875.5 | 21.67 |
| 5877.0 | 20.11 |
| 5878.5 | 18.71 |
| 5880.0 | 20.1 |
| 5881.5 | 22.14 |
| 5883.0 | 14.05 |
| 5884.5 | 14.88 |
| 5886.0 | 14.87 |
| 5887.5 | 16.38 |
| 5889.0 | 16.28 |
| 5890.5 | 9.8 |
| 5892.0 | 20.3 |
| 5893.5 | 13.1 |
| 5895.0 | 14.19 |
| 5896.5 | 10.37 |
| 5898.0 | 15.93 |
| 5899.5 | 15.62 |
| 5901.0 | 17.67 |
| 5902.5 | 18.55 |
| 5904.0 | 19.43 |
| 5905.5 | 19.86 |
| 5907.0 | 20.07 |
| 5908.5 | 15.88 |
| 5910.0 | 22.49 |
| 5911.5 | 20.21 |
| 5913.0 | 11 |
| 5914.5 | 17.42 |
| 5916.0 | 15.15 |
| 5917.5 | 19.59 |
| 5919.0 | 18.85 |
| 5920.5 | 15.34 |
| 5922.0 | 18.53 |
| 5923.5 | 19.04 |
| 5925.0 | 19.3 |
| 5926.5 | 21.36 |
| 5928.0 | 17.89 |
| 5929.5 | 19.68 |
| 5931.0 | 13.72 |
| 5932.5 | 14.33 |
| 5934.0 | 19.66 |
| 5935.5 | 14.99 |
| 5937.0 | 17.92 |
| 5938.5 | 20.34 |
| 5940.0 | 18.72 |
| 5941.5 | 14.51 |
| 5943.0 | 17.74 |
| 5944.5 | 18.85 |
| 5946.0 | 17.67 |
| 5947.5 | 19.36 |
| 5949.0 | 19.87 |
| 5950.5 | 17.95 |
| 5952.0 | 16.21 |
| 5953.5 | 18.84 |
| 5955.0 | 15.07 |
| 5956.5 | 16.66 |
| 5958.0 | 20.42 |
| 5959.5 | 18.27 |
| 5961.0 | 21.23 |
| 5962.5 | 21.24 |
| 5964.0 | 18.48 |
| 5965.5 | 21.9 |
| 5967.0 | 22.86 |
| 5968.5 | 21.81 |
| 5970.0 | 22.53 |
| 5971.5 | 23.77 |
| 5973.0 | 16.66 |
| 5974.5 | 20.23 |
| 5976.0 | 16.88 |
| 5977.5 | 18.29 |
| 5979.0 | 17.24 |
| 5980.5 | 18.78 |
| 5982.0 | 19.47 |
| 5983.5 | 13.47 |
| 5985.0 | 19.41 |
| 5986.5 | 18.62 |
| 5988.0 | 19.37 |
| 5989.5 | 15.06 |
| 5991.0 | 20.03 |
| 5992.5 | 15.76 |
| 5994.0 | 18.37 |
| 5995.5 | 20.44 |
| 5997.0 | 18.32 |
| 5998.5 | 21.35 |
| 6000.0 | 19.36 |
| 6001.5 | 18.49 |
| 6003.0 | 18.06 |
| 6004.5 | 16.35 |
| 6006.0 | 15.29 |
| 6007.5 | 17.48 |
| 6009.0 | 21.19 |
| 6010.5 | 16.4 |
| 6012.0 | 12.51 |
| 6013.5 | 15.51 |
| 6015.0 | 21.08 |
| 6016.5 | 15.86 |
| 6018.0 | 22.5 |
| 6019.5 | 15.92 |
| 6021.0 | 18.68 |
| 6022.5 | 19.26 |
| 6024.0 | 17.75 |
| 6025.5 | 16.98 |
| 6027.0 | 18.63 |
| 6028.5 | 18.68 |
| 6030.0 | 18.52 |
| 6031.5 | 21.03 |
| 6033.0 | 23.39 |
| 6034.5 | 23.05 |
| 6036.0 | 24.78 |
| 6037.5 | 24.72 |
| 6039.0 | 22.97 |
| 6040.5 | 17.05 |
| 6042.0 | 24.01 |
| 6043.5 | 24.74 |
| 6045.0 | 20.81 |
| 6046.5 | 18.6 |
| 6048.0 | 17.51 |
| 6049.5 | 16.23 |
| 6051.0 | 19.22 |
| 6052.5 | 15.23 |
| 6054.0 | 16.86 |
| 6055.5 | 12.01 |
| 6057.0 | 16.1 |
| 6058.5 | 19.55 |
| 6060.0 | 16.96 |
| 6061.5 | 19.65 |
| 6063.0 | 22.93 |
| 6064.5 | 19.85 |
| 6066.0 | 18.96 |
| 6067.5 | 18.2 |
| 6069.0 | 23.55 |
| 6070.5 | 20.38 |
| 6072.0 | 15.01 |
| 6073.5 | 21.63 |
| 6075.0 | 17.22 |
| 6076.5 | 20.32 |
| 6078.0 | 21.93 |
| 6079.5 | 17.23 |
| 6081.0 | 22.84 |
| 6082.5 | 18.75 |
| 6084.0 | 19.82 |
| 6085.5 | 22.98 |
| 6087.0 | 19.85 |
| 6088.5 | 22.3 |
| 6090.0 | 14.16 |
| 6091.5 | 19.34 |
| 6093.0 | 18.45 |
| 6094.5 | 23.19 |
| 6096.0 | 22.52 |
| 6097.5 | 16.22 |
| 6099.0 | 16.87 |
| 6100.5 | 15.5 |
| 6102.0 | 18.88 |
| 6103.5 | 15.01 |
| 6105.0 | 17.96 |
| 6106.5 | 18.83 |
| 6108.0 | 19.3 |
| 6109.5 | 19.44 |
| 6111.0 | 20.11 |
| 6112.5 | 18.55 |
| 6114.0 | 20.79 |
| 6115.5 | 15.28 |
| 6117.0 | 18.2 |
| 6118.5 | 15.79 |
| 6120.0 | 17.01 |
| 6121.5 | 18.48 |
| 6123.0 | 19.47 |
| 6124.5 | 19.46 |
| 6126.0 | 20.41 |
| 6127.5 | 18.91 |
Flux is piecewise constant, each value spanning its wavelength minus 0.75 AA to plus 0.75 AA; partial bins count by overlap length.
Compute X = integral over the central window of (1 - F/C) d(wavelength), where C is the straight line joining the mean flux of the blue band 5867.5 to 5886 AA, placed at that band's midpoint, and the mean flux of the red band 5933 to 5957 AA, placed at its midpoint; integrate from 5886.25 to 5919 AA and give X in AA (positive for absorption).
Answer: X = 3.8 AA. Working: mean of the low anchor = 19.5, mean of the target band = 16.7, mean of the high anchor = 17.7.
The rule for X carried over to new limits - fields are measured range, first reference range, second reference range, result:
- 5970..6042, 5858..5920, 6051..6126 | -2.2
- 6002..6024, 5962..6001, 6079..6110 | 1.8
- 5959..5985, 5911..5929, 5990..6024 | -2.4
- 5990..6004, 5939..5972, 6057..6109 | 0.3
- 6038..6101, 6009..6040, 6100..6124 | -1.8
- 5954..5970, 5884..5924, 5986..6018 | -2.3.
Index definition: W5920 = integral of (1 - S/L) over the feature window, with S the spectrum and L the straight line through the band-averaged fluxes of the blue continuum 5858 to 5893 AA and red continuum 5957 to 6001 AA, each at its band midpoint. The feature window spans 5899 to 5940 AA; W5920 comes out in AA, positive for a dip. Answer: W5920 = 1.5 AA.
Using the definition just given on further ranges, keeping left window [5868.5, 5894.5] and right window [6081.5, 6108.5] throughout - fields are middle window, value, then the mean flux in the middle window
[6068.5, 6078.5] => -0.5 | 19.9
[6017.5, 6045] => -3.0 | 20.7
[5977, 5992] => 0.5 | 17.9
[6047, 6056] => 1.1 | 16.4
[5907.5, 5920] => 0.5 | 17.6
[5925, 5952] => 0.6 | 17.9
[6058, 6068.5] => -0.4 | 19.5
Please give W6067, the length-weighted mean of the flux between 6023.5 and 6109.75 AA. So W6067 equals 19.4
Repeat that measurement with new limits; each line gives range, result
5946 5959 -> 18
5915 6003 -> 18.5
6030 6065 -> 19.9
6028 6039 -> 22.2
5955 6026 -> 18.6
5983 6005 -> 18.2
